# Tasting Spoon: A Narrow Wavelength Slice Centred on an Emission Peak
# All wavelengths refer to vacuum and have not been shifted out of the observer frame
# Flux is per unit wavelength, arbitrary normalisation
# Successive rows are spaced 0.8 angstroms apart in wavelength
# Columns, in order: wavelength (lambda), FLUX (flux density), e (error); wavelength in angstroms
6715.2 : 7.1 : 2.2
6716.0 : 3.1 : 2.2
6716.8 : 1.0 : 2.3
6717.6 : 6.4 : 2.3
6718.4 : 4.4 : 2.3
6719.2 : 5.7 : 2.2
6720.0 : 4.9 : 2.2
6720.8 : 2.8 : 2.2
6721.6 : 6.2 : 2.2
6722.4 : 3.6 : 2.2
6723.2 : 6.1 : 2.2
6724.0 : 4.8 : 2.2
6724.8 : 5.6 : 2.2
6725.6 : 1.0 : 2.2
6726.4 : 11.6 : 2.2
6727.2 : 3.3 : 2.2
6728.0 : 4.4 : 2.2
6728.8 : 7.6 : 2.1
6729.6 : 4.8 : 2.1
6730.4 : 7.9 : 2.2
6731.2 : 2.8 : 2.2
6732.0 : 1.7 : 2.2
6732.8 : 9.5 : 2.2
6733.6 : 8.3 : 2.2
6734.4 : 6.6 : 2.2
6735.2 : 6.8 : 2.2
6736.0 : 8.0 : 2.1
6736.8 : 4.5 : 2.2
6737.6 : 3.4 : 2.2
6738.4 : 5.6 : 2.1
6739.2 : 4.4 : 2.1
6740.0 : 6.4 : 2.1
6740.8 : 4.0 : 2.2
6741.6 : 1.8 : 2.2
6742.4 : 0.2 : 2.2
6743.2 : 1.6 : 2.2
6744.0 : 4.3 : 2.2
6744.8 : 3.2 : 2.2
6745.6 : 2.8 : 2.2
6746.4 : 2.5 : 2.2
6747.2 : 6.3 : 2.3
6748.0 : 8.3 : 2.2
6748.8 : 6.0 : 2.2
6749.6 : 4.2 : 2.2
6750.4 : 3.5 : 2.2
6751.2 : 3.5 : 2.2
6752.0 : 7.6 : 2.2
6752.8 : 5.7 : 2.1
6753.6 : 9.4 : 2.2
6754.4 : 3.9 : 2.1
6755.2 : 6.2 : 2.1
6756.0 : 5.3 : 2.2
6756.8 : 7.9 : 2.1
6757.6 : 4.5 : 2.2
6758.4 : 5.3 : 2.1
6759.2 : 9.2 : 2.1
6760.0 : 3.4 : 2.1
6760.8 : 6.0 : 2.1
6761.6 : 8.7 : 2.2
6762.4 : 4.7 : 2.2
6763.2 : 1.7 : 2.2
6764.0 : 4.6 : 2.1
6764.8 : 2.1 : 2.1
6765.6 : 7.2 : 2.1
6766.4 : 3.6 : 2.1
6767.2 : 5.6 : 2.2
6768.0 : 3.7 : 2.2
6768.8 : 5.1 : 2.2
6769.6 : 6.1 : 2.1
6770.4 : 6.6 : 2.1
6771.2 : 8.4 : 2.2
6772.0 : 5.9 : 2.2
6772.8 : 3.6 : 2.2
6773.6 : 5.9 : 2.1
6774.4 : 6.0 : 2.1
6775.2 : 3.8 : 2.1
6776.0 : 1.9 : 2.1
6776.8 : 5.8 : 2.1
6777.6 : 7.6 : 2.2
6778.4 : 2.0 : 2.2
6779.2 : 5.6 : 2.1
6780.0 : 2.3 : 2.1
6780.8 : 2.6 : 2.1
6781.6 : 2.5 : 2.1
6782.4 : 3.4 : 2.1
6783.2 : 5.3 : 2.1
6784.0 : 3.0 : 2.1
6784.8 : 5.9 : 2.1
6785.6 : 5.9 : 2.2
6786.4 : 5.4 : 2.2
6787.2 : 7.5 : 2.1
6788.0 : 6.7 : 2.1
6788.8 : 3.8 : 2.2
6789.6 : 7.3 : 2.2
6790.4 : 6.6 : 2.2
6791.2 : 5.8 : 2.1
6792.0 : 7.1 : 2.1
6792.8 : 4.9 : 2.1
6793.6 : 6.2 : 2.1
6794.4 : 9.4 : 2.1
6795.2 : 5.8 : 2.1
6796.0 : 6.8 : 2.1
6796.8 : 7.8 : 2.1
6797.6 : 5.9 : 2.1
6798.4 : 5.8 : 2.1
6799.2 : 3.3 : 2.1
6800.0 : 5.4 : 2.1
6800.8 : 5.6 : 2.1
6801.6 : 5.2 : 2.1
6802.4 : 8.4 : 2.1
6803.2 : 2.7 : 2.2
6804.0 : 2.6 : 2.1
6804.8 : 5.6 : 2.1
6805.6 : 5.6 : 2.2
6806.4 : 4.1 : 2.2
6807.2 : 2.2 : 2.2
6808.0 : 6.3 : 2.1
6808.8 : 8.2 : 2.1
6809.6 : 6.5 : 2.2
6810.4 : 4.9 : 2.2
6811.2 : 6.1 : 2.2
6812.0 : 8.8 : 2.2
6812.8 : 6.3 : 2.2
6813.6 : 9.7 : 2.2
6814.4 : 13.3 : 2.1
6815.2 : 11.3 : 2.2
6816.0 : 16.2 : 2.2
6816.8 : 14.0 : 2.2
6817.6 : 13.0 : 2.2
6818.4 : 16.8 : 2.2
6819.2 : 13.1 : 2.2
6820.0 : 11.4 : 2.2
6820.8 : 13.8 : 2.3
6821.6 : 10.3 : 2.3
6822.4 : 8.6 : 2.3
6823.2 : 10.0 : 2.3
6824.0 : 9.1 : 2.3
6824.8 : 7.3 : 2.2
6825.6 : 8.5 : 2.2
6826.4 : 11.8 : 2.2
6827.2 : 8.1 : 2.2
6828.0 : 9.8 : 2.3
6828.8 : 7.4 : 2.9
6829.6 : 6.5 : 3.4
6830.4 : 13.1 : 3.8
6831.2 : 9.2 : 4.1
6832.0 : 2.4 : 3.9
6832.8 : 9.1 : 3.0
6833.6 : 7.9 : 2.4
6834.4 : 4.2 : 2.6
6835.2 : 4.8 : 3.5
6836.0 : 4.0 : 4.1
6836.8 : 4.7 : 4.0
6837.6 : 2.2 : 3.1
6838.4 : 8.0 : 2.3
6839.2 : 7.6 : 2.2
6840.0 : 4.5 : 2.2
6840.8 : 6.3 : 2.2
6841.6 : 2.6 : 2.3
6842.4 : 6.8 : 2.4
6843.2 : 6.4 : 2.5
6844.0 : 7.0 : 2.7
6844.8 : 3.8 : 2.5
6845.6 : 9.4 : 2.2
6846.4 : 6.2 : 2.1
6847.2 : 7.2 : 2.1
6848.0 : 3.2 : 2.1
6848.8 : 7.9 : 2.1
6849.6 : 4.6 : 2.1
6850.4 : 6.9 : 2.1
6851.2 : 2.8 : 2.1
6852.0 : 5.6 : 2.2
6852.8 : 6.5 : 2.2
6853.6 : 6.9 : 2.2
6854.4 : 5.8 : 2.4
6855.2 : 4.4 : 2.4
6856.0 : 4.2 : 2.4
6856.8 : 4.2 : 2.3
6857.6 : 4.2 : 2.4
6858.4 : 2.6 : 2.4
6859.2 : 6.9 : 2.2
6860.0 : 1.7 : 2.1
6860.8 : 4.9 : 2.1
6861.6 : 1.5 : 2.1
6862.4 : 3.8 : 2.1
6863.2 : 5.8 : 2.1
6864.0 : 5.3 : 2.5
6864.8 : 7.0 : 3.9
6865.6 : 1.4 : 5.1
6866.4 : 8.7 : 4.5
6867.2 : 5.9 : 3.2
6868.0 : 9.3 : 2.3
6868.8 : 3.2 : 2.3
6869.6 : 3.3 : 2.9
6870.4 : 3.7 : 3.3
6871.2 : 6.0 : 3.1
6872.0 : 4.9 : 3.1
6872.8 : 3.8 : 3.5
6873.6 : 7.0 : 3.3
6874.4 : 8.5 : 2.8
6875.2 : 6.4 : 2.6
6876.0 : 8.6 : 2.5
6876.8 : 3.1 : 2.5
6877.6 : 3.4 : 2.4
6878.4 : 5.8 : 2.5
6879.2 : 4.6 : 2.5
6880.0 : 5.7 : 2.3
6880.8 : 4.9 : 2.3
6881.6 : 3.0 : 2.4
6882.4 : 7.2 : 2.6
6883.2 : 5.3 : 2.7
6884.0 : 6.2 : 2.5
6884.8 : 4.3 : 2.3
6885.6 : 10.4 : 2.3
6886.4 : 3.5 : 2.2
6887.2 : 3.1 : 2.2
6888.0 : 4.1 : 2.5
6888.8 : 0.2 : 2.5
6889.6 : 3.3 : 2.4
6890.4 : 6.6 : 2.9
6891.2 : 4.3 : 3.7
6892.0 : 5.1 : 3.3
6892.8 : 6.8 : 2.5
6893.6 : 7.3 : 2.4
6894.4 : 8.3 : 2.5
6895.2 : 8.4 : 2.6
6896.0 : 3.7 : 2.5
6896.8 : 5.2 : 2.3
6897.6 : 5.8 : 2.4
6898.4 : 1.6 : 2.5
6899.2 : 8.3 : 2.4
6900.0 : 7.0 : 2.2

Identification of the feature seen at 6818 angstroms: [O II] 3727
